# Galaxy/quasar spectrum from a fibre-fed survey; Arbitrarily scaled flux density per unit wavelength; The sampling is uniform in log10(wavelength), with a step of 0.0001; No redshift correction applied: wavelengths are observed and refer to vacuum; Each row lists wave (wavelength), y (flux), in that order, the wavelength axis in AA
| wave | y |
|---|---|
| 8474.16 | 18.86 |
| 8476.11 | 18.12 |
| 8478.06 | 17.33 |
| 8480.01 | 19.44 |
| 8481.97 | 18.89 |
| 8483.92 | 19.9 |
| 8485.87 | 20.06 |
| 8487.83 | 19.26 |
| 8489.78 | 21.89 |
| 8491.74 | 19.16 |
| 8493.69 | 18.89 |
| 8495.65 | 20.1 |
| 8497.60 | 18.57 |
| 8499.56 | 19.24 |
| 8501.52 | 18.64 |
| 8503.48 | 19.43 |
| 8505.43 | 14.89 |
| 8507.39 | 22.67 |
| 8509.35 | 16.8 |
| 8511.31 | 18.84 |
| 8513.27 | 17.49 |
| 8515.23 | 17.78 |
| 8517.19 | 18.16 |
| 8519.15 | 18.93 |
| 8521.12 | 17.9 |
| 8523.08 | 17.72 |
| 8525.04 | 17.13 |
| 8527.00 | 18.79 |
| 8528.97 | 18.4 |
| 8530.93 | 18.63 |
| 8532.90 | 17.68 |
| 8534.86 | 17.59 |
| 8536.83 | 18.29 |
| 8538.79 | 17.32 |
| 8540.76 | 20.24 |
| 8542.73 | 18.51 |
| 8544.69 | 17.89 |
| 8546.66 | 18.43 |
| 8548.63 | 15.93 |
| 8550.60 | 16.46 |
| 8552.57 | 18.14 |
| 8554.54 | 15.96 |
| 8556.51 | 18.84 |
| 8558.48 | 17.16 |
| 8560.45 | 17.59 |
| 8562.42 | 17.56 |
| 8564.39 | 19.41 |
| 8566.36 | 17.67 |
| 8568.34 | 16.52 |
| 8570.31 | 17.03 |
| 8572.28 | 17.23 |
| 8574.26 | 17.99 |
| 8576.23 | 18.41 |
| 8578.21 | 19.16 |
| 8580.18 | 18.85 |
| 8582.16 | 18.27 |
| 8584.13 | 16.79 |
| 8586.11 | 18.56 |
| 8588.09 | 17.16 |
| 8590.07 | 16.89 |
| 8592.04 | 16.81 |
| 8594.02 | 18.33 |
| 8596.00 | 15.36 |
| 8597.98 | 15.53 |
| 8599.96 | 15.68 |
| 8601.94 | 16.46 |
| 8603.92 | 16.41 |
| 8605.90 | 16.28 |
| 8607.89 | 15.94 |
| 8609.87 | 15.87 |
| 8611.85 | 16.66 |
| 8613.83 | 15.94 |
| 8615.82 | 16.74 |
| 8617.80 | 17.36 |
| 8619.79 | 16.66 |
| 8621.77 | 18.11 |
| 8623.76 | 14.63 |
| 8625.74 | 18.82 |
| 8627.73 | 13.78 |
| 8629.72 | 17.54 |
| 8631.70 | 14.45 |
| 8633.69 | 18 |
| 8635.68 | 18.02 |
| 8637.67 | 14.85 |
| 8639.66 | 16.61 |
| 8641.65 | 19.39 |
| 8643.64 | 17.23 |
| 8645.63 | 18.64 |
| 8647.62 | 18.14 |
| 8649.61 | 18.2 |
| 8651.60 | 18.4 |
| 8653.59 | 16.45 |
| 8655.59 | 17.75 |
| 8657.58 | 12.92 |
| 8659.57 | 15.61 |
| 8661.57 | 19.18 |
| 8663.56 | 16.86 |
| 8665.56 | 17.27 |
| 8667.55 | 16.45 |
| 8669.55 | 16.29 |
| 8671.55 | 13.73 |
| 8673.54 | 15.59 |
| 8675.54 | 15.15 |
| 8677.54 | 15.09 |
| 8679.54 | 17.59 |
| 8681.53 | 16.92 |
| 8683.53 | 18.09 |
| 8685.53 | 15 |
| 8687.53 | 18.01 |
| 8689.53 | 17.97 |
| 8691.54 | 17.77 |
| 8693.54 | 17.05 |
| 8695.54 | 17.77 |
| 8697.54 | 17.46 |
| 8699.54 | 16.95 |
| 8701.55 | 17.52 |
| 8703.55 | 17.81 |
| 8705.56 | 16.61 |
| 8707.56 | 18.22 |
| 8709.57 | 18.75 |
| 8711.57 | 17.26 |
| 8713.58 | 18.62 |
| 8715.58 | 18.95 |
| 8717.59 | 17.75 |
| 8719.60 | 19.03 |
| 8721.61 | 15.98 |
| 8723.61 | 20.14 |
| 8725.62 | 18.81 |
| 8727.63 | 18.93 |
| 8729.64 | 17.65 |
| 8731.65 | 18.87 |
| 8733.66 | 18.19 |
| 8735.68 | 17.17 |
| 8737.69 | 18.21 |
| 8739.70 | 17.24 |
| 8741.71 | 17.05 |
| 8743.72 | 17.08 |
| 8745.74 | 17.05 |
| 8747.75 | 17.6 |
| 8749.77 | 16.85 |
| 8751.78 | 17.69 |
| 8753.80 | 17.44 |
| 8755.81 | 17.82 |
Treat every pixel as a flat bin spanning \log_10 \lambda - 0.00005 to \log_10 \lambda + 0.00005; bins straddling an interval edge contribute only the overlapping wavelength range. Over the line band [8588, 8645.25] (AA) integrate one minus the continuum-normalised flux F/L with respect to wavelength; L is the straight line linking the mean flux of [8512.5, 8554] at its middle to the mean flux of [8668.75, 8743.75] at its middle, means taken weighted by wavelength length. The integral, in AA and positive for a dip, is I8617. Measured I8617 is 3.5 AA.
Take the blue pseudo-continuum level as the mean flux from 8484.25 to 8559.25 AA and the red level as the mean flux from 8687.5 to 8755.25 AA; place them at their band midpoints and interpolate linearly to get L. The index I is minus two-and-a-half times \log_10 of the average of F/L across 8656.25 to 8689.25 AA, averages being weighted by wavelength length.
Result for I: 0.10 mag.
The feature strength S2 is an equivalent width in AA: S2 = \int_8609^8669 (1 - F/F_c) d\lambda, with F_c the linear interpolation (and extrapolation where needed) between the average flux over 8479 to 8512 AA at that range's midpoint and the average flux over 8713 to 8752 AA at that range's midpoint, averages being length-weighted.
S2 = 5.08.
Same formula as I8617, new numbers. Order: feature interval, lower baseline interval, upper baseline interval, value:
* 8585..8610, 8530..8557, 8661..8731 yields 1.53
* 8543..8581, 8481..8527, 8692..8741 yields 1.76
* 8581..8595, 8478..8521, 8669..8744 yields 0.56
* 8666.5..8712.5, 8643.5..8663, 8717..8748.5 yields 1.69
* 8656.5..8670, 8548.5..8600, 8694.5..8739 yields 1.08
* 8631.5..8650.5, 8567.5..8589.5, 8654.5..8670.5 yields -0.69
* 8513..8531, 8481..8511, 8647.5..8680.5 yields 0.67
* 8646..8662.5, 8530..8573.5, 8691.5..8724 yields 0.61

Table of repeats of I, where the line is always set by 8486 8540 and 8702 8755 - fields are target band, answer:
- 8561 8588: 0.03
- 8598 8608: 0.14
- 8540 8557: 0.04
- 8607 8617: 0.12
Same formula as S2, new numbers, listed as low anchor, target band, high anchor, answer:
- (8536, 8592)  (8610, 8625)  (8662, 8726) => 0.84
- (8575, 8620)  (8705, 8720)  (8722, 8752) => -0.38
